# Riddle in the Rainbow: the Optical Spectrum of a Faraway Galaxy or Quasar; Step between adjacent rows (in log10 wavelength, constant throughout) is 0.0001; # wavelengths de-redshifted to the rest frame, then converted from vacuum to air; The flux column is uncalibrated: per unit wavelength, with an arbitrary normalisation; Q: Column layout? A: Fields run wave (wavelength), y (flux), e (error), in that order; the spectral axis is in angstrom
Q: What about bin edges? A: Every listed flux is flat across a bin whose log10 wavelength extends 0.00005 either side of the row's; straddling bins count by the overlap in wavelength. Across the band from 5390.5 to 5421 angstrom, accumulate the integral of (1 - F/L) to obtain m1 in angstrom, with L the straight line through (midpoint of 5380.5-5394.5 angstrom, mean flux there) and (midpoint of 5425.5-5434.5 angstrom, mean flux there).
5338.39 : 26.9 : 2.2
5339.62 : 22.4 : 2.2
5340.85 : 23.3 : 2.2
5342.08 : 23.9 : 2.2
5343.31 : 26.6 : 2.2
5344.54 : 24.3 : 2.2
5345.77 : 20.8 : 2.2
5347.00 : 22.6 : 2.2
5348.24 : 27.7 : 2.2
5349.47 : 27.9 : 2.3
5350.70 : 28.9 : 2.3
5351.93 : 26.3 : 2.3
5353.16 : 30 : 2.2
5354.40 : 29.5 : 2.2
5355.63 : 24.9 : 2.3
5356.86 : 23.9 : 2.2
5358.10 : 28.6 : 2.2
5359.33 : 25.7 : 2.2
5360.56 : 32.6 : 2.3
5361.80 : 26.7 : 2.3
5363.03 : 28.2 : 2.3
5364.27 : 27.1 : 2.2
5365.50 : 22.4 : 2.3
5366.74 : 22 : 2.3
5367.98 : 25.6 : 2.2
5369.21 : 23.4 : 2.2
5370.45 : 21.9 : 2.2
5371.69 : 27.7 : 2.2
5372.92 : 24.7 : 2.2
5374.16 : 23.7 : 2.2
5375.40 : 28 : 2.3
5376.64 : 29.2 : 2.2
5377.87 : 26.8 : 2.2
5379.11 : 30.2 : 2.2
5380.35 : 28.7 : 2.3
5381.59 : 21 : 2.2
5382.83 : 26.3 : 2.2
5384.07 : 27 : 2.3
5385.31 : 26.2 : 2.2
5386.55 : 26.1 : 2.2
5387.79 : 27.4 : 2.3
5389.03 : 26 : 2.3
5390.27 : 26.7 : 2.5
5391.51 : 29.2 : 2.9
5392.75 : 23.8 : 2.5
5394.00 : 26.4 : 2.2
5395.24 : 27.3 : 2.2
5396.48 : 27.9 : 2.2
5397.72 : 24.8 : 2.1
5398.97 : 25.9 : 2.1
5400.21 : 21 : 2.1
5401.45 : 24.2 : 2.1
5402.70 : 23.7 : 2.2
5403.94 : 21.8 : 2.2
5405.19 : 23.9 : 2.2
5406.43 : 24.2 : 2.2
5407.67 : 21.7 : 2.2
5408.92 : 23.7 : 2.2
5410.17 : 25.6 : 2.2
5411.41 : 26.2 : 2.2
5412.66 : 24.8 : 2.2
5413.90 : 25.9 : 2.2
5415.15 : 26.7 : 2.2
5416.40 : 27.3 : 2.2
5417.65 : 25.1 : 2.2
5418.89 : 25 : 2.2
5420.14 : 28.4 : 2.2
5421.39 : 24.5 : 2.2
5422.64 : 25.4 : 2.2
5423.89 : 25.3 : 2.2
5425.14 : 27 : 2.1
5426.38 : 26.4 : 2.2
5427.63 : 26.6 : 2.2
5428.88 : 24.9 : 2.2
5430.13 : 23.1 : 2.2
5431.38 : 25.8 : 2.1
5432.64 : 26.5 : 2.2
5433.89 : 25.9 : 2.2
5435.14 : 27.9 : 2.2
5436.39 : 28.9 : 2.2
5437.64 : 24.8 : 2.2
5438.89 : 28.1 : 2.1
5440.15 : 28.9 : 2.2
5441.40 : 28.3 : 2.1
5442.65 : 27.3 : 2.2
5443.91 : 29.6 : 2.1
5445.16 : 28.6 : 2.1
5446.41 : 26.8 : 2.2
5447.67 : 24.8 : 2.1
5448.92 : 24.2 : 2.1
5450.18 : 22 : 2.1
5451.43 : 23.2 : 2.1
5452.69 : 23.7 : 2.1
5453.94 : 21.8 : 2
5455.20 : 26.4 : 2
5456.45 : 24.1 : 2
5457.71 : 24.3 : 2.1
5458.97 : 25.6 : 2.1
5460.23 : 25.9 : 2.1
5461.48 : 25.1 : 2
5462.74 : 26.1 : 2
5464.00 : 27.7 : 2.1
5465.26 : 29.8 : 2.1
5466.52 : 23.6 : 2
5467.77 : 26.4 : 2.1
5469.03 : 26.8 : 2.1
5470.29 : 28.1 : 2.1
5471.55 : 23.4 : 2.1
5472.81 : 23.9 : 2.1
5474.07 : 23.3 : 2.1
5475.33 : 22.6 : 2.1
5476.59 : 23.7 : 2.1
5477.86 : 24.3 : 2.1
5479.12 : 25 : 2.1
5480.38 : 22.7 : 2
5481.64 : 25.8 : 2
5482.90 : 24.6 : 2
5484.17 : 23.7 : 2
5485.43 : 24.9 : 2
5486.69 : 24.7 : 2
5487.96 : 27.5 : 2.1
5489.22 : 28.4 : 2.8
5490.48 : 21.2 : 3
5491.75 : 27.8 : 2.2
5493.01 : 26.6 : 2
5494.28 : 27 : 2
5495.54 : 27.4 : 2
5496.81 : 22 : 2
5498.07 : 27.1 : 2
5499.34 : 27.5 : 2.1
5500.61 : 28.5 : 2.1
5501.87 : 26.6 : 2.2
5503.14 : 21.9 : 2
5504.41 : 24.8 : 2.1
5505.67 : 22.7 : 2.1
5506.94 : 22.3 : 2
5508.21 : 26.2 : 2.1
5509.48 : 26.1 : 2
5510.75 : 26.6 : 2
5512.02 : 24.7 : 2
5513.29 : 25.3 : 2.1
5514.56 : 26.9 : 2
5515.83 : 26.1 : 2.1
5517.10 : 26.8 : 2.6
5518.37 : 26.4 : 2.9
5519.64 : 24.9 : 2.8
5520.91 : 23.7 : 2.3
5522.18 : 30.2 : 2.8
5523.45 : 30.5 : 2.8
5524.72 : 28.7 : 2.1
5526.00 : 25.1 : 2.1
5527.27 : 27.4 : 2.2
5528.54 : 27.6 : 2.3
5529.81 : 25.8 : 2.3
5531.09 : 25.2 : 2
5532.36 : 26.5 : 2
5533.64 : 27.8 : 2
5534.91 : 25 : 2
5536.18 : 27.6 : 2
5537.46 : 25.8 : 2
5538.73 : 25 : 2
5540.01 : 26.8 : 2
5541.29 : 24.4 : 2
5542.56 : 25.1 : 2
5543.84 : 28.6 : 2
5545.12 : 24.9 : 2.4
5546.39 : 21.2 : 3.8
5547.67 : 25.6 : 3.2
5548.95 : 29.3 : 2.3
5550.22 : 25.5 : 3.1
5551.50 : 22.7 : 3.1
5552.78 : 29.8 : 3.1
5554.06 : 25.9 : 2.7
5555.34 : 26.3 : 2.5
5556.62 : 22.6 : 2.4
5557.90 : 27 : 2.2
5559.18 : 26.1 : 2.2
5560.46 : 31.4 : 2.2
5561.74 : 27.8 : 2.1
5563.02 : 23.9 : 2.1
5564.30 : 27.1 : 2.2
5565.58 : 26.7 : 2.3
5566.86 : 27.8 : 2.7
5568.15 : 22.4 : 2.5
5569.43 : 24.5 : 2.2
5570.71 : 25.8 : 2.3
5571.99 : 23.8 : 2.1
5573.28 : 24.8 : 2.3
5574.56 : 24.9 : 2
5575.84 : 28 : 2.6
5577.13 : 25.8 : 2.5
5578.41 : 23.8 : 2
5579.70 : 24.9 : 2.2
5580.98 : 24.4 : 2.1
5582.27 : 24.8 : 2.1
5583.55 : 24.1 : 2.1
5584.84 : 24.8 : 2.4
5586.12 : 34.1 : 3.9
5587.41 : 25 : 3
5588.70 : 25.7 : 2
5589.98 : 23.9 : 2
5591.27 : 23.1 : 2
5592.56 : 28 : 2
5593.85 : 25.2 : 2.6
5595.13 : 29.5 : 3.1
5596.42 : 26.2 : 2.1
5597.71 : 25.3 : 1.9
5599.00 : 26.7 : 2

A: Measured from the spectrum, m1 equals 0.8 angstrom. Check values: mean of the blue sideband 26.1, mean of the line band 25.2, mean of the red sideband 25.6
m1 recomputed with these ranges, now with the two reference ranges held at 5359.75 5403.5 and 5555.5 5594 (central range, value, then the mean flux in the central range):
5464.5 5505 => 0.8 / 25.4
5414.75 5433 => 0.1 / 25.8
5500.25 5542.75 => -0.3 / 26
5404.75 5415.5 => 0.5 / 24.7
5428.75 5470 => -0.2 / 26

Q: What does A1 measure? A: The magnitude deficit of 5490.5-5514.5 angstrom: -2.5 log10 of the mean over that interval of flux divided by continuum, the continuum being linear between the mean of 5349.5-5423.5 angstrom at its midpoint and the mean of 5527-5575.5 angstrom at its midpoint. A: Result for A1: 0.02 mag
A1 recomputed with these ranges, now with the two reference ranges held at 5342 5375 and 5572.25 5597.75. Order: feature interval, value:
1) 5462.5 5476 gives 0.01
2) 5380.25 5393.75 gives -0.01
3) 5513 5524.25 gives -0.04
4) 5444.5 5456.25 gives 0.05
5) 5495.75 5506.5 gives 0.03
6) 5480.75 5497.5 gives 0.01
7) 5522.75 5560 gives -0.02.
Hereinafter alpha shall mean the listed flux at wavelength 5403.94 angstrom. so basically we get 21.8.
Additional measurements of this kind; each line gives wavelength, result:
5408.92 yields 23.7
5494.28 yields 27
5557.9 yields 27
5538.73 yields 25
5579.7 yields 24.9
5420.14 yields 28.4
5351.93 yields 26.3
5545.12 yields 24.9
